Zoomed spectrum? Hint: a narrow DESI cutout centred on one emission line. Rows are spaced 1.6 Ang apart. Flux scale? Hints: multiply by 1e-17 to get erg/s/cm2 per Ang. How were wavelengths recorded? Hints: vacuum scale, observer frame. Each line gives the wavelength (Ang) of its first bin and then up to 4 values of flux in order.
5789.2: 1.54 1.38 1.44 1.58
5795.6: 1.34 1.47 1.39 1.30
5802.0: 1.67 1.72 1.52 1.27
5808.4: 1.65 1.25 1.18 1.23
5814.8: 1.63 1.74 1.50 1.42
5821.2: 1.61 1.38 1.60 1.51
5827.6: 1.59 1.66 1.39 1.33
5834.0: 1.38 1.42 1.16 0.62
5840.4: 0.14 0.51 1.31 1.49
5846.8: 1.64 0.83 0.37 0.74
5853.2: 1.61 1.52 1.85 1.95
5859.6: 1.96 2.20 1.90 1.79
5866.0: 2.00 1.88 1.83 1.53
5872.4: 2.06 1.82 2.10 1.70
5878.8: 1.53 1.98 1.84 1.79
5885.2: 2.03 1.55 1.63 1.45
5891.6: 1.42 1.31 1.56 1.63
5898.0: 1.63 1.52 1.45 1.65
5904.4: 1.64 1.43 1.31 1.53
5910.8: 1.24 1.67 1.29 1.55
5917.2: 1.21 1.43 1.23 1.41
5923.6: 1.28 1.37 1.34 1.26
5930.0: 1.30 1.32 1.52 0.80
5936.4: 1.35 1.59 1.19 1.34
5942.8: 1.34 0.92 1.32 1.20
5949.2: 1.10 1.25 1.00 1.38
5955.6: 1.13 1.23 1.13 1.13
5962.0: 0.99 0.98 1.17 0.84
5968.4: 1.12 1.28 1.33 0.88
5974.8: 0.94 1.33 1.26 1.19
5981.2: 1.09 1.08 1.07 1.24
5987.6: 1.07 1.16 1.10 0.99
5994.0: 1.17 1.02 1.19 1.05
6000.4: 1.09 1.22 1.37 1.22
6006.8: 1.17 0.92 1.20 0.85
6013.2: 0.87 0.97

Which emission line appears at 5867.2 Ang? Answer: C IV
